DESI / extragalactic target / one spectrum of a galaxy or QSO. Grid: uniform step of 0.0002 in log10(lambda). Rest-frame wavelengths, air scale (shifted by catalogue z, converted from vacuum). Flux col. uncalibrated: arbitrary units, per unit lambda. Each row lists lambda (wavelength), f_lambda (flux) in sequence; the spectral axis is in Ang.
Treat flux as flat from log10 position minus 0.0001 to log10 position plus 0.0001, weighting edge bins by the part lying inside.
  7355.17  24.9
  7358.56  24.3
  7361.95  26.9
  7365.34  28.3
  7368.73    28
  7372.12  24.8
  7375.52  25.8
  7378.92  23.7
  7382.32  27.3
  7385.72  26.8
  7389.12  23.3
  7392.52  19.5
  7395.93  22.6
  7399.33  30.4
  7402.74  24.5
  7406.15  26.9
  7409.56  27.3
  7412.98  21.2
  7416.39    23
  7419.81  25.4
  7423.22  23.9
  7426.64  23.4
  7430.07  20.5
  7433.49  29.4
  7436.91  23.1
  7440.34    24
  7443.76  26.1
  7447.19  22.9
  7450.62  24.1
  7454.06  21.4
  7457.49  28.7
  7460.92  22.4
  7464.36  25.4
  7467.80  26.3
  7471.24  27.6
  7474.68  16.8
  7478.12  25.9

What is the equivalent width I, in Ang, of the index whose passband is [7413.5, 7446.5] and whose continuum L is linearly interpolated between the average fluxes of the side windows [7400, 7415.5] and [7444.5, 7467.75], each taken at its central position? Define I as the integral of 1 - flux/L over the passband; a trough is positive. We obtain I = 0.9 Ang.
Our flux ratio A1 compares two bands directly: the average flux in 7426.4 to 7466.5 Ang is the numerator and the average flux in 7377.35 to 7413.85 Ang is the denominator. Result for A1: 1.0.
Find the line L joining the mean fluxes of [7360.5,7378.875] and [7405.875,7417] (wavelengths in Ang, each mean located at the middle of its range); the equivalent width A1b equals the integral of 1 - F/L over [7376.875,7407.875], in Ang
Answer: 0.44 Ang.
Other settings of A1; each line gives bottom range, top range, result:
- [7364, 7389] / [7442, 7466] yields 0.93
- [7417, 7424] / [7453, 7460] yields 1.03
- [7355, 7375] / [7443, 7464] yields 0.92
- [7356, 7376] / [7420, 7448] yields 0.92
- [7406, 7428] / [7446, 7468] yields 1.00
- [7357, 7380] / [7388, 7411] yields 0.96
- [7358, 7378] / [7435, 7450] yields 0.91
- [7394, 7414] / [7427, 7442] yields 0.95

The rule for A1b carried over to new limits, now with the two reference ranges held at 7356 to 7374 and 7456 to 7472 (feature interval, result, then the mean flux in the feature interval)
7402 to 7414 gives 0.44 Ang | 25.2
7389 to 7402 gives 1.08 Ang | 24.1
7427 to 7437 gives 0.64 Ang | 24.4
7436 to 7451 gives 1.13 Ang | 24.1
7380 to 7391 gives 0.30 Ang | 25.6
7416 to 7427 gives 0.86 Ang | 24.1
